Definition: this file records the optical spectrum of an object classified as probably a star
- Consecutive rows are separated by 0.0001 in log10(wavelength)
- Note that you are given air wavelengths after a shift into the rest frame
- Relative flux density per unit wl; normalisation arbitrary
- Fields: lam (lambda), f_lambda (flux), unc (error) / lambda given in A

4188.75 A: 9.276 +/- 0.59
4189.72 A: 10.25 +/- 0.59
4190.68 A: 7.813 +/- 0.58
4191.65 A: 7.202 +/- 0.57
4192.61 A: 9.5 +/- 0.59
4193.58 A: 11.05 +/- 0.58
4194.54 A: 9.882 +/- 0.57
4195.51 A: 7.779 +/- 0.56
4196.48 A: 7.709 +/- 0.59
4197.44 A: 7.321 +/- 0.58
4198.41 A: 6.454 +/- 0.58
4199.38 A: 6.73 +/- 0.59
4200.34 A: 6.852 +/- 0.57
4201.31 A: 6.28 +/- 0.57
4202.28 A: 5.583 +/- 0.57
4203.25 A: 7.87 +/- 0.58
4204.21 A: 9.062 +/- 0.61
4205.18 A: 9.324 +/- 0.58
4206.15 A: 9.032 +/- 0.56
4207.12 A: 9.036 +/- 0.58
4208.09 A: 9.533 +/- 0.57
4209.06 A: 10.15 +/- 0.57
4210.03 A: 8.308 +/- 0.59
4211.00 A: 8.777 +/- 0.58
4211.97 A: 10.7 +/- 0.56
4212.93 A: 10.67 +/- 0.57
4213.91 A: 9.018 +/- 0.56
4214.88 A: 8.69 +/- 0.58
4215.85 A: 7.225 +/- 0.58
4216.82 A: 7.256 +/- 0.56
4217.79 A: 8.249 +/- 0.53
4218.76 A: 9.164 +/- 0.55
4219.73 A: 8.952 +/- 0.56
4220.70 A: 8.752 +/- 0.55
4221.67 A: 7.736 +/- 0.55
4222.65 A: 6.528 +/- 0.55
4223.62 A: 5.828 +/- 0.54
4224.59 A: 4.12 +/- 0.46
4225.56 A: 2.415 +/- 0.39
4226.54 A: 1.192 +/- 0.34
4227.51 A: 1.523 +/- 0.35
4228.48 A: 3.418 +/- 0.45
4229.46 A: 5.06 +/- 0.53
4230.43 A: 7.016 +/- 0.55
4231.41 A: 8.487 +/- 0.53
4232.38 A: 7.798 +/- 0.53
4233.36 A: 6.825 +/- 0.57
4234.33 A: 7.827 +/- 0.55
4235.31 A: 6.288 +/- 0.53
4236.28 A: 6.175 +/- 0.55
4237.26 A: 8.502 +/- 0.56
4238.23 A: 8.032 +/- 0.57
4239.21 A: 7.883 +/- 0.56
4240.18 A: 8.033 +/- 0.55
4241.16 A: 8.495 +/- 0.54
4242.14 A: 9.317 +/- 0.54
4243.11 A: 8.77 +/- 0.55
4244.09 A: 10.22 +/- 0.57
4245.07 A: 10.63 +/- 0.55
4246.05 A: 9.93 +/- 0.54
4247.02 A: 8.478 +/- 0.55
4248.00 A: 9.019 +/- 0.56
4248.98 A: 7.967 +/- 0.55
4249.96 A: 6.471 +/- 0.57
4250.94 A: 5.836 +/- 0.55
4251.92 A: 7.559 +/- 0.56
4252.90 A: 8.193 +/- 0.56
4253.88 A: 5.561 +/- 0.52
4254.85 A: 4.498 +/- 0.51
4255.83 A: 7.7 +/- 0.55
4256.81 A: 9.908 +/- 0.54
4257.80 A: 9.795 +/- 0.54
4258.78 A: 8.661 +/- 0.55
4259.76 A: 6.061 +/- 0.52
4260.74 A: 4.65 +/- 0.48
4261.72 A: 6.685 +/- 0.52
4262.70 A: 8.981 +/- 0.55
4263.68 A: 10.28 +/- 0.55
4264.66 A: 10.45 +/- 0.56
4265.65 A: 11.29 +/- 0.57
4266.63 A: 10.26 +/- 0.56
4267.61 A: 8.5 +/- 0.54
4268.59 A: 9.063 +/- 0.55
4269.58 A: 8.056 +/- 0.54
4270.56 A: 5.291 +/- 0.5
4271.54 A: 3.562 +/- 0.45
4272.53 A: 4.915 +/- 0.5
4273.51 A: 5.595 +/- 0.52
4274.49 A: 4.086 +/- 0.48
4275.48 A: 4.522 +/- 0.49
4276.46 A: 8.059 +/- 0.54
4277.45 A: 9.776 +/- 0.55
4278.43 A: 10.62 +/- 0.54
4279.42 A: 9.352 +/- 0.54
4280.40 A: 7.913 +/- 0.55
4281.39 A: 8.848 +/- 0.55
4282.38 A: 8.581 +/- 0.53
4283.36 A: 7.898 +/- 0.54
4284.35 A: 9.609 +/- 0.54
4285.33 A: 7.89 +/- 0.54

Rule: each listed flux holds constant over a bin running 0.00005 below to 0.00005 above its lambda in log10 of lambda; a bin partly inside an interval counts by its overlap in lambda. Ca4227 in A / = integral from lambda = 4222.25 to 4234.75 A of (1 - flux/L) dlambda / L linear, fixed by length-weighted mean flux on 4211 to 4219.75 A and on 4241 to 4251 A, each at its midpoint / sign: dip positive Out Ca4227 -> 5.1 A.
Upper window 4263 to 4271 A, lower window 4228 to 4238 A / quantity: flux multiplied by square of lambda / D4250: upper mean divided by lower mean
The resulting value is 1.37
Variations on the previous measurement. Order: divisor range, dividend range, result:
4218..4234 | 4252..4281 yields 1.31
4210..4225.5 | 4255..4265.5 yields 1.06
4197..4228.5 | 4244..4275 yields 1.07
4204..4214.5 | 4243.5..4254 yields 0.89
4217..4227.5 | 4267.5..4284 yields 1.23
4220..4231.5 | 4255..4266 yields 1.67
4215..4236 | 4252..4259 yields 1.24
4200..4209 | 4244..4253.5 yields 1.04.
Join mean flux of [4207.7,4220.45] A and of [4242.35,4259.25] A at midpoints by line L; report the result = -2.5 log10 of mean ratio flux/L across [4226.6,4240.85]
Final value 0.30 mag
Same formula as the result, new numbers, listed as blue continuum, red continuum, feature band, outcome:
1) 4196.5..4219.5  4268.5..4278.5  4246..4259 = -0.10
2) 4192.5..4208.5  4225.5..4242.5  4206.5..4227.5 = -0.03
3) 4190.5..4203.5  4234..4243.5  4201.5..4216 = -0.14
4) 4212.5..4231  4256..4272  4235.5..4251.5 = -0.13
